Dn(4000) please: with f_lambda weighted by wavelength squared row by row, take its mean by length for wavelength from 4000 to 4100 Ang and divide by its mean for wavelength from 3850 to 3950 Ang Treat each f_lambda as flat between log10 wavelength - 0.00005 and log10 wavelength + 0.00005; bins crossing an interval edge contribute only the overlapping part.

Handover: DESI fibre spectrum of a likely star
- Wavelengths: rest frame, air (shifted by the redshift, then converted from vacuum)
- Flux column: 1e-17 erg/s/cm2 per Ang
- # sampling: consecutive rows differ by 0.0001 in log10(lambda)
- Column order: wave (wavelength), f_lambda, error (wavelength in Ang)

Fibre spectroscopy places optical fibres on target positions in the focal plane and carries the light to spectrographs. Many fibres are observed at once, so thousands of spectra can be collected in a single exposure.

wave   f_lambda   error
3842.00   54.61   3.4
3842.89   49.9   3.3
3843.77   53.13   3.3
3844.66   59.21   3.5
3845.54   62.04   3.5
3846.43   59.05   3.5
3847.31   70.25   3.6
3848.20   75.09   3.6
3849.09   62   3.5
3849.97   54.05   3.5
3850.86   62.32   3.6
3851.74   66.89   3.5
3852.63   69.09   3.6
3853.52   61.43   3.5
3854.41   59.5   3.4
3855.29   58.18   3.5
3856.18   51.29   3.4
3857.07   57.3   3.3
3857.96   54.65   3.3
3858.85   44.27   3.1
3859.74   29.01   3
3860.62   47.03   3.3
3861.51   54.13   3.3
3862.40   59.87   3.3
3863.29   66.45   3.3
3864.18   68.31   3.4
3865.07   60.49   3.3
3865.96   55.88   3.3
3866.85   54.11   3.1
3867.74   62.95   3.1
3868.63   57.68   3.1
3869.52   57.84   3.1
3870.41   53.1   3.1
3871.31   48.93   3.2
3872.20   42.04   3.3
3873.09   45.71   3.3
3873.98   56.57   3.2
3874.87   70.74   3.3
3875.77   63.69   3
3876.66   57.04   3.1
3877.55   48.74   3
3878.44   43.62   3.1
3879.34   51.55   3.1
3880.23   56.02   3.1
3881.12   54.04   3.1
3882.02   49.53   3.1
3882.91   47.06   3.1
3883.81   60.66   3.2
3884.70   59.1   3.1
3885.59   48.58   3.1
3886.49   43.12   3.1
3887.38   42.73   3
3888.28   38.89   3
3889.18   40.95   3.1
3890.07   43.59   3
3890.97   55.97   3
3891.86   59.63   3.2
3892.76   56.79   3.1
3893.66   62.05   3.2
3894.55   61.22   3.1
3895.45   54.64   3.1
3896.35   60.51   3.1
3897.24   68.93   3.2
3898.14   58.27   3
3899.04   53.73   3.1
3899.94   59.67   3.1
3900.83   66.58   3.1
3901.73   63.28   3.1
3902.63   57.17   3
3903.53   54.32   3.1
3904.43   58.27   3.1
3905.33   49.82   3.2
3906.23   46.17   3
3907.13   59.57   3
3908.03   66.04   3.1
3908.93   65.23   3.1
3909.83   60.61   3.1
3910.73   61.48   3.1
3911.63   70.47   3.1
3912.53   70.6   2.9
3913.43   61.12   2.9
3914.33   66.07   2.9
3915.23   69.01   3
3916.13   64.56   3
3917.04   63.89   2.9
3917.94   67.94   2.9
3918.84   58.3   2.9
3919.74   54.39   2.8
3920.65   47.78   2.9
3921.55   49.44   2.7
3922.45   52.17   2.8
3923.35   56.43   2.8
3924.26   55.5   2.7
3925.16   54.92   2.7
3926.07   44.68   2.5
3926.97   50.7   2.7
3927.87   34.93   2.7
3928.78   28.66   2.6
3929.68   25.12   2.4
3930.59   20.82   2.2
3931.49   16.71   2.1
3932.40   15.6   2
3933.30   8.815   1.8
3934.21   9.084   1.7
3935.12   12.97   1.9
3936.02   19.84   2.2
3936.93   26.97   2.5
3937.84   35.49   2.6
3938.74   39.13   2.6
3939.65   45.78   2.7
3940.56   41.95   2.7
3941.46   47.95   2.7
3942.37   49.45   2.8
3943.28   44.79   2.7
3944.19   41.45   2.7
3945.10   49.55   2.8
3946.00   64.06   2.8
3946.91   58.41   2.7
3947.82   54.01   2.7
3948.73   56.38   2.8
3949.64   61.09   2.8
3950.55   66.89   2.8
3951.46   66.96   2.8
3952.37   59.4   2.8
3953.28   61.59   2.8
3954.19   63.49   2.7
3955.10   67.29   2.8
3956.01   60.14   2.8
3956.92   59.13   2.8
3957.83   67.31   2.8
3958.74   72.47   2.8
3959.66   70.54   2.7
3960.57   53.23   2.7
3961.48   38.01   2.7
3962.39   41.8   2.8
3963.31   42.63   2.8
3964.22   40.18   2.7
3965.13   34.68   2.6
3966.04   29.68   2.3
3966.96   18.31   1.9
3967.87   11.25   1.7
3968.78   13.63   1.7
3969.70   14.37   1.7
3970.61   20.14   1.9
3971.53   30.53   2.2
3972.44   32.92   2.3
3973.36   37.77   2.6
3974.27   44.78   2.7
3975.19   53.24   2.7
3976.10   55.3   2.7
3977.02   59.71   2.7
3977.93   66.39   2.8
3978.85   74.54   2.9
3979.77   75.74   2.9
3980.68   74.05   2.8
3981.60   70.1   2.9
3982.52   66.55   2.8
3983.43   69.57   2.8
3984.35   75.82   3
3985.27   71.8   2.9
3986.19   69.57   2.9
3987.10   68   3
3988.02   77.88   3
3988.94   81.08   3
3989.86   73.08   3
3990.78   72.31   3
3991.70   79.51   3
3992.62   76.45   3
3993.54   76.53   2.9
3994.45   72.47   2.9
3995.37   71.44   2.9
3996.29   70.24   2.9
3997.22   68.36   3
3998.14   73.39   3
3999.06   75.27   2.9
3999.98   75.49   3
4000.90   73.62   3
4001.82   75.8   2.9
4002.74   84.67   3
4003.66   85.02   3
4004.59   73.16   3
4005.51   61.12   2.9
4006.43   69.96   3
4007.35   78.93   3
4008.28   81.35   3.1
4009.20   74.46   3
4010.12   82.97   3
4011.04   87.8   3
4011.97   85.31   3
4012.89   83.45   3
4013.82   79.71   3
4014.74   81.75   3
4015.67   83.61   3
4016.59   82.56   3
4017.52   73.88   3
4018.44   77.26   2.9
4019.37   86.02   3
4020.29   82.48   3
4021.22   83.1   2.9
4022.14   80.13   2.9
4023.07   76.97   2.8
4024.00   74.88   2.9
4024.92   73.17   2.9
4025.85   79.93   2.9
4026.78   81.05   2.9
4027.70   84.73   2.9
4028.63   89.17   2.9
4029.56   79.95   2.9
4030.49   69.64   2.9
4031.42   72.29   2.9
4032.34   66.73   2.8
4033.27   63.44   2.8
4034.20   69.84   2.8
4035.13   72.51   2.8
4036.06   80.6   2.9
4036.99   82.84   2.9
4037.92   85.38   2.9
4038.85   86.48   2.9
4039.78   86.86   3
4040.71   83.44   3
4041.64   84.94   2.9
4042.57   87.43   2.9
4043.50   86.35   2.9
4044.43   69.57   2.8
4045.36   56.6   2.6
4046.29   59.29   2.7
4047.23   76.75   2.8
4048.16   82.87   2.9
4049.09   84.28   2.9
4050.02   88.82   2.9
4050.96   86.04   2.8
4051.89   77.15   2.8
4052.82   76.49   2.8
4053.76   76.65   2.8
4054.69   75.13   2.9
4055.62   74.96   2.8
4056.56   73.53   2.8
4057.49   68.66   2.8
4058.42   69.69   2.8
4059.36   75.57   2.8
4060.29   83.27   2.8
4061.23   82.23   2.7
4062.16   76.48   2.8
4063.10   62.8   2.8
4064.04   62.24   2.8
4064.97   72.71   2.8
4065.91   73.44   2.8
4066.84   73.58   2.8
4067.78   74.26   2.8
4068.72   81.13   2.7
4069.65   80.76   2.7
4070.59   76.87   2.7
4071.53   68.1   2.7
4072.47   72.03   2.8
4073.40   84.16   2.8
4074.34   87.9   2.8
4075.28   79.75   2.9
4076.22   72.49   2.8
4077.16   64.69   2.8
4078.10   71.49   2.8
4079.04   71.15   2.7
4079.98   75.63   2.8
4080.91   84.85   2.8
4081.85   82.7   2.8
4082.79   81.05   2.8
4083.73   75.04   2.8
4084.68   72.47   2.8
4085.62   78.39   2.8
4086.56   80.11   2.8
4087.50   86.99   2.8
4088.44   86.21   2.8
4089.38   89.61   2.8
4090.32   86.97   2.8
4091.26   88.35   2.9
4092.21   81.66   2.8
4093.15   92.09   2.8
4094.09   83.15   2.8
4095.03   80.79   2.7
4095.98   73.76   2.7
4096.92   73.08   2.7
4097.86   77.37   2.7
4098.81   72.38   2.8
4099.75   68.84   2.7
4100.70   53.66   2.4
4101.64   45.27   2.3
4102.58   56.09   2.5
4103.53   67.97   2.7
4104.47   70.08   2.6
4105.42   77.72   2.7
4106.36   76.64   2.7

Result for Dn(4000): 1.63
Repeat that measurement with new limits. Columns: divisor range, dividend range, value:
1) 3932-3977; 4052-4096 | 1.90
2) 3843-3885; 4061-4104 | 1.49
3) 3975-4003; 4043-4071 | 1.08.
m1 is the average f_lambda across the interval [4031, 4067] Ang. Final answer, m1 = 76.1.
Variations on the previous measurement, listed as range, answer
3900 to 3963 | 51.1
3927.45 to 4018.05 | 56.9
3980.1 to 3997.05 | 73.1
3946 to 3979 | 48.8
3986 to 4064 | 77.1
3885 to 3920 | 58.1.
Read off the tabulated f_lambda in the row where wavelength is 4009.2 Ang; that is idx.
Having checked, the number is 74.46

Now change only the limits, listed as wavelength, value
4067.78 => 74.26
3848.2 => 75.09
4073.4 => 84.16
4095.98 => 73.76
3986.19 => 69.57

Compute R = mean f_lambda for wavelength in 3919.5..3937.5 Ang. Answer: 34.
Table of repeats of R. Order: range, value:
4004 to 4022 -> 79.5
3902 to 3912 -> 59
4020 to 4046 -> 78.1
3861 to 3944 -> 51.1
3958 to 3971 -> 36.5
